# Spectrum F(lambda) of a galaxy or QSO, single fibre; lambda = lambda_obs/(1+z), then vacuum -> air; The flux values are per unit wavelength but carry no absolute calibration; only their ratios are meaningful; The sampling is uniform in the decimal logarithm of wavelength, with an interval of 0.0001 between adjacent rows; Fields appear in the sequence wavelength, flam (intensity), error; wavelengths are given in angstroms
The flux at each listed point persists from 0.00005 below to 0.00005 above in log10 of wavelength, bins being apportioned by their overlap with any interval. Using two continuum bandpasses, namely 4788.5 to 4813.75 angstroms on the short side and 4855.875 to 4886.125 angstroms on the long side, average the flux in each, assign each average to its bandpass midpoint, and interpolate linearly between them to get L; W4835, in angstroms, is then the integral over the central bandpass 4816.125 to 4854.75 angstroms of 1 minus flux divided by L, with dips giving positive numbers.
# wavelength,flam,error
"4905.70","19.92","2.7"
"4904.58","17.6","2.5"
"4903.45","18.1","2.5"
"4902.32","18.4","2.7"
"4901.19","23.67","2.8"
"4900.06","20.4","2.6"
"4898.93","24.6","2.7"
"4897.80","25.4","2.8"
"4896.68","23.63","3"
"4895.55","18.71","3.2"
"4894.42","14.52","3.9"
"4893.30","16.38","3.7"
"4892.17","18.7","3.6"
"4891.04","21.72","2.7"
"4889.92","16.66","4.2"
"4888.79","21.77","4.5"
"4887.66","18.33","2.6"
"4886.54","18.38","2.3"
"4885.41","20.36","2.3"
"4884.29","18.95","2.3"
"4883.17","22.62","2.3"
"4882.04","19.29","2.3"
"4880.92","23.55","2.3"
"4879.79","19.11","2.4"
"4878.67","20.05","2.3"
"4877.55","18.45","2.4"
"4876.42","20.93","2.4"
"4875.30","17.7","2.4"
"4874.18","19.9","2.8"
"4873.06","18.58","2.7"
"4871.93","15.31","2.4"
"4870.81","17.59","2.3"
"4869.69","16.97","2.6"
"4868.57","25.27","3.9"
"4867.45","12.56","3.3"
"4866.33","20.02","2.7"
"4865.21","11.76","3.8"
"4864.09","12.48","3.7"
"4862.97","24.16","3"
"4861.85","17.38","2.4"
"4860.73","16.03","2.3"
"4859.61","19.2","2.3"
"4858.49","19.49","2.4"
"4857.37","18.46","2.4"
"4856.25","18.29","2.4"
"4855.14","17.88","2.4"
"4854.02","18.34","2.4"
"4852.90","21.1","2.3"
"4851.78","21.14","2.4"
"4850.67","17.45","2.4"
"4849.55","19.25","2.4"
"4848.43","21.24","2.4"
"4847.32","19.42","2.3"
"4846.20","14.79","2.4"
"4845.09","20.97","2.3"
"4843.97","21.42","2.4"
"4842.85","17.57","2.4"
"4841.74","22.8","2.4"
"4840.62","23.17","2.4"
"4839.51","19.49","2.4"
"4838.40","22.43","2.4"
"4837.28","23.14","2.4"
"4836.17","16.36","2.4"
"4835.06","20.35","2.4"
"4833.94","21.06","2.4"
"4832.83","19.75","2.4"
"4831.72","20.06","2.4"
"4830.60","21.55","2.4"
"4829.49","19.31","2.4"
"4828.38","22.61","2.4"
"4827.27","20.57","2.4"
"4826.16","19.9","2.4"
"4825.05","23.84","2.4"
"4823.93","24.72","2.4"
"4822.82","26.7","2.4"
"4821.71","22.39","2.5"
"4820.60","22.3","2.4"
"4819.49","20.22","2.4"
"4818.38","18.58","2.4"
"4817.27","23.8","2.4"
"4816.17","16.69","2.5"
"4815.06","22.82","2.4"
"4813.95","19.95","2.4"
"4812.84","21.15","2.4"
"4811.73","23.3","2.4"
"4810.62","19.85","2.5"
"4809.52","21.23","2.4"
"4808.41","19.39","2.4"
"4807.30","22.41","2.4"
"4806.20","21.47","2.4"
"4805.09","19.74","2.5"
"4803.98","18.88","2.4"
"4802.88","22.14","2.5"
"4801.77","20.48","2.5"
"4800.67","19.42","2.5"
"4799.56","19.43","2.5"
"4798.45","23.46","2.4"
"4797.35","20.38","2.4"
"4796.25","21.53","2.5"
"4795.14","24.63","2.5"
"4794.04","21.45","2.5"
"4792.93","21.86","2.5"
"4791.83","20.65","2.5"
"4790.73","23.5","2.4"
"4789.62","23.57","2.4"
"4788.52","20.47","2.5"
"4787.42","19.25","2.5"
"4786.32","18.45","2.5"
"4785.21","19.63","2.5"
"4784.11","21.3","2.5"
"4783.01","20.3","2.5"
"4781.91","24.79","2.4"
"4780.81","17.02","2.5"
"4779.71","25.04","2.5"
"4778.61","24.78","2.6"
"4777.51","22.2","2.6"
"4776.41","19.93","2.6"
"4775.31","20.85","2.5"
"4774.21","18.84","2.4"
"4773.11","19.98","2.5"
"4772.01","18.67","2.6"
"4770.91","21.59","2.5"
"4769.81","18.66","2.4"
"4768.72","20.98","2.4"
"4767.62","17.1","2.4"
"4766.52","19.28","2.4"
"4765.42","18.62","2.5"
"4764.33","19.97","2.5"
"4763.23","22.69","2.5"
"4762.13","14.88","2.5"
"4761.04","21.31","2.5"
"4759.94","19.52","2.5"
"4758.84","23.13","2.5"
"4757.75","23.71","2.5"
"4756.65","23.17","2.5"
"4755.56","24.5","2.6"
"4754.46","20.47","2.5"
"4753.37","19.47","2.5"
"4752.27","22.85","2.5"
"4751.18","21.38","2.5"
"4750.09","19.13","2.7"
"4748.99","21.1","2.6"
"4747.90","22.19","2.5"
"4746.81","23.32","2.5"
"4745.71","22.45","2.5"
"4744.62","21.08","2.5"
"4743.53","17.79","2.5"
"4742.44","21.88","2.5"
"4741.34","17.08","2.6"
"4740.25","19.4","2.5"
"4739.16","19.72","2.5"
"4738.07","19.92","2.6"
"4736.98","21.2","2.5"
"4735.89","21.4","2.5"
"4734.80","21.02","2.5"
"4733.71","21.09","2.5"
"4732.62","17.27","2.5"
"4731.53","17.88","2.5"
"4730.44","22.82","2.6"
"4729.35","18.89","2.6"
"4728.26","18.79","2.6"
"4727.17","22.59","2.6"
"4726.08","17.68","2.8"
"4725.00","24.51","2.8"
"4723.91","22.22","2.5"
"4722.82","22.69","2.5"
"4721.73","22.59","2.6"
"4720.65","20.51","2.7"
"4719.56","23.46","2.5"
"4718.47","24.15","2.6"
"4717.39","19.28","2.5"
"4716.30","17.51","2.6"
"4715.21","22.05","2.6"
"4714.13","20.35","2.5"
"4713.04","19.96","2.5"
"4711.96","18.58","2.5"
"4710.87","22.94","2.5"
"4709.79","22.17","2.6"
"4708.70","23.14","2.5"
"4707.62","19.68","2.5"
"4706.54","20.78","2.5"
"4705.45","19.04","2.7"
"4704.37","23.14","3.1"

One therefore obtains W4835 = -1.36 angstroms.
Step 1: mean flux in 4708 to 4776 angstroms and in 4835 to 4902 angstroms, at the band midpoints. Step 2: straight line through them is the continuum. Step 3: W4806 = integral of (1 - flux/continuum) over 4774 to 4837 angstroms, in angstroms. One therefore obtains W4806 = -3.6 angstroms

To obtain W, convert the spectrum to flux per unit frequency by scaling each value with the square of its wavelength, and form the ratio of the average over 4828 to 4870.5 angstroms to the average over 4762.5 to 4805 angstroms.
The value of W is 0.95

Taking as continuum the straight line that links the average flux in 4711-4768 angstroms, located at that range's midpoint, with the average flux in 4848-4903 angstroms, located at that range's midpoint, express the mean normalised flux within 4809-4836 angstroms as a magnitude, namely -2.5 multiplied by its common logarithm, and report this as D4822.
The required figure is -0.079 mag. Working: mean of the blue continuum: 20.7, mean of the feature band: 21.3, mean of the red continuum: 19.2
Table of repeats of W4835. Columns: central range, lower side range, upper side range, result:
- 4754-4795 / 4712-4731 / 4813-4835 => 0.7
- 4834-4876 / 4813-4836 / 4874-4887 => 3.3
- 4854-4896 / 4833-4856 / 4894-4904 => 3.9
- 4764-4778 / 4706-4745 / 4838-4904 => 0.4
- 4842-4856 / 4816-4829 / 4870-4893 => 1.0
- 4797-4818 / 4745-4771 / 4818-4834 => 0.6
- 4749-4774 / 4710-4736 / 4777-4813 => 0.7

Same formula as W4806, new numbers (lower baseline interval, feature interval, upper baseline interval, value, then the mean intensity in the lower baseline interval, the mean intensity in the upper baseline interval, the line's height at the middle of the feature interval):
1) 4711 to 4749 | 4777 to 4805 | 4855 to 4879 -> -2.6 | 20.7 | 18.1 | 19.6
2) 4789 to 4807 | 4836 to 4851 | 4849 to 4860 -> -0.4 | 21.4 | 19.1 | 19.5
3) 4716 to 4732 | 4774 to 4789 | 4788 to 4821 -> 0.1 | 21.1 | 21.2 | 21.1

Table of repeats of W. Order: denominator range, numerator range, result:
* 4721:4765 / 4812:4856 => 1.03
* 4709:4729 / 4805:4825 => 1.06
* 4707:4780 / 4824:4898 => 0.98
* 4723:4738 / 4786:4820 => 1.05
